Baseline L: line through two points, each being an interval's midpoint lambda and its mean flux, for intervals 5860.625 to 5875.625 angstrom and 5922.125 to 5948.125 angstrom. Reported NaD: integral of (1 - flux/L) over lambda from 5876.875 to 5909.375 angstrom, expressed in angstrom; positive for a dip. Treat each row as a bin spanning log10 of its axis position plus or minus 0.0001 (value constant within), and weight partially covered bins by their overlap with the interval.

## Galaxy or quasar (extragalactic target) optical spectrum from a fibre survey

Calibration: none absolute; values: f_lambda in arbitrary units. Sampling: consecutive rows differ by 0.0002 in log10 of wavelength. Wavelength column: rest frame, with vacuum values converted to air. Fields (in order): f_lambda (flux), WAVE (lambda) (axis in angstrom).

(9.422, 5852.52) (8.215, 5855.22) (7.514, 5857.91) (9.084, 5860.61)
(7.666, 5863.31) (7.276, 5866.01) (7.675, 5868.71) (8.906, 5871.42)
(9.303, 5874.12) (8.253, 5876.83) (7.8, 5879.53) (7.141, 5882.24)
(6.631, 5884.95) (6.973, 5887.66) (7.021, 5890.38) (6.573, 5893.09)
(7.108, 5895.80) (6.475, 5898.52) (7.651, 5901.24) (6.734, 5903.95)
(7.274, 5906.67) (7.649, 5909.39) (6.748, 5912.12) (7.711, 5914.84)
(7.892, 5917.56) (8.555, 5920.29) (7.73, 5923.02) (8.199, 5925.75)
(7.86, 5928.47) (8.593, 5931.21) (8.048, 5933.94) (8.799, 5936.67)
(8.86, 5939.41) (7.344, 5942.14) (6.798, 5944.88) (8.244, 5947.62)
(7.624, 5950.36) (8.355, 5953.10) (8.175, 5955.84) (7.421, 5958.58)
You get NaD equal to 4.2 angstrom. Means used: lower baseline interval 8.25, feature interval 7.11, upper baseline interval 8.05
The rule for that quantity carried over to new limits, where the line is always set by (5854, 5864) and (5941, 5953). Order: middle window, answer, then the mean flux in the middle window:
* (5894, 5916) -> 2.0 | 7.15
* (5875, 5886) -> 0.6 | 7.56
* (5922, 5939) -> -1.2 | 8.25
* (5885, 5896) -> 1.5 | 6.86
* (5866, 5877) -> -0.5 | 8.41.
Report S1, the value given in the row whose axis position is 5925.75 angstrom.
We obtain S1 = 8.199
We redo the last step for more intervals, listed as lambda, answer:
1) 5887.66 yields 6.973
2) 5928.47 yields 7.86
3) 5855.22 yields 8.215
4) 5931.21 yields 8.593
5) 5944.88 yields 6.798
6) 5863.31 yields 7.666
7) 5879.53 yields 7.8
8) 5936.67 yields 8.799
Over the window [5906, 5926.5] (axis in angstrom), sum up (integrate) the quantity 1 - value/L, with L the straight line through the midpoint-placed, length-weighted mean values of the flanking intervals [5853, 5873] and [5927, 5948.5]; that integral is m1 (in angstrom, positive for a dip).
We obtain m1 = 0.9 angstrom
